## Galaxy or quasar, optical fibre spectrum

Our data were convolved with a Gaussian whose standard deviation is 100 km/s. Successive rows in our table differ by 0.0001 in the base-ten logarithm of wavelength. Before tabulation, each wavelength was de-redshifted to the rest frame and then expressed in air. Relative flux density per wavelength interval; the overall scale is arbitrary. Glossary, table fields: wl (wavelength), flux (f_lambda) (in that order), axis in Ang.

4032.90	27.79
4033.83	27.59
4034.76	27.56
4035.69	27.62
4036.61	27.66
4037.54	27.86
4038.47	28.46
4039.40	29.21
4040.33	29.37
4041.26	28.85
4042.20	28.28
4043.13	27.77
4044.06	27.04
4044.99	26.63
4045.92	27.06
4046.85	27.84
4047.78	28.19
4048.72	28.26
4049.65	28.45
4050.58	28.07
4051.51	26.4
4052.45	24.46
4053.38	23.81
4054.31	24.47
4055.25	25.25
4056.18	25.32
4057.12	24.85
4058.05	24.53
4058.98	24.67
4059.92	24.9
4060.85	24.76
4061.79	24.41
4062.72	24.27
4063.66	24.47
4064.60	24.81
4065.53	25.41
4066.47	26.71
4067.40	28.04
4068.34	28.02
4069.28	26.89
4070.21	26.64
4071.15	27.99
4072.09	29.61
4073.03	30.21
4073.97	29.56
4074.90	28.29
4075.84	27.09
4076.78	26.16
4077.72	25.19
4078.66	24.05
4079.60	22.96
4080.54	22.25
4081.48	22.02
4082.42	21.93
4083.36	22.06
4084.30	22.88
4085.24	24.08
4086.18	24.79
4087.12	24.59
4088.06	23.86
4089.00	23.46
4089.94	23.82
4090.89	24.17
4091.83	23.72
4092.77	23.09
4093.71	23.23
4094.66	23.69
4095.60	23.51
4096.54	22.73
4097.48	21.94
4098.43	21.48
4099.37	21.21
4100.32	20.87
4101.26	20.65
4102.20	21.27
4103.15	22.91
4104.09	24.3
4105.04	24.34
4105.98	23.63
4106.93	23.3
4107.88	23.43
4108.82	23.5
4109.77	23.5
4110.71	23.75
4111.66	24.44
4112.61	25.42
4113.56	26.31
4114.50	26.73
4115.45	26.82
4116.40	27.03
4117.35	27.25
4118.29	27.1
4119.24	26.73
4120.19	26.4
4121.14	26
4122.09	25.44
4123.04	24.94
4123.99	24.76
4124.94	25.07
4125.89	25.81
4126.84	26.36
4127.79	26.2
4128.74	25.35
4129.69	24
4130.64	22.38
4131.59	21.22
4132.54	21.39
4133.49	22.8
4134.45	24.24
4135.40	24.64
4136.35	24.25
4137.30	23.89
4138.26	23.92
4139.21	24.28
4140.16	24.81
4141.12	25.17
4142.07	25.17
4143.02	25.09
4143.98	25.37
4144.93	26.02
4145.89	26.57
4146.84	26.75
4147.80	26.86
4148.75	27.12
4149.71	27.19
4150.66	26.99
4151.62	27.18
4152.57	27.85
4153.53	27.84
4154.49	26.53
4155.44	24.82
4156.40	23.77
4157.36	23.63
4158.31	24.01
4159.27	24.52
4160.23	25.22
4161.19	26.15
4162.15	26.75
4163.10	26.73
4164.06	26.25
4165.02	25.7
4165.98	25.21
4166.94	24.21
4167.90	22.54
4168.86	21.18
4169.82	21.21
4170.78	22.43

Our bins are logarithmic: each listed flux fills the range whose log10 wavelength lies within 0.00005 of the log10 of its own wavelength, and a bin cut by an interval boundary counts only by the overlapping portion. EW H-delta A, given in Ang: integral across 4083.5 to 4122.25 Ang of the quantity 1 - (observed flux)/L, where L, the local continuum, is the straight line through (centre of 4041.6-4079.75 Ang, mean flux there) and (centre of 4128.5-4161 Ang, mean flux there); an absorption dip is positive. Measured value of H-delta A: 2.50 Ang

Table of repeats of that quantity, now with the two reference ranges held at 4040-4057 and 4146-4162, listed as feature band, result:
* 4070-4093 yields 1.4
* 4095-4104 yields 1.5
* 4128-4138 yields 1.0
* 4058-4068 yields 0.6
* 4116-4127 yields 0.1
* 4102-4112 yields 1.1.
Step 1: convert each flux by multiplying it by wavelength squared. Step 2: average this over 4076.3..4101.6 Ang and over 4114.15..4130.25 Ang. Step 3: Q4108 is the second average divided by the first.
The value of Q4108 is 1.14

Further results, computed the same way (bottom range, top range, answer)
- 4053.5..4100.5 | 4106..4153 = 1.05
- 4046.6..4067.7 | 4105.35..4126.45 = 1.01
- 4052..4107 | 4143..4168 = 1.10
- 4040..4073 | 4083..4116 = 0.91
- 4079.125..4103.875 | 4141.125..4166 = 1.17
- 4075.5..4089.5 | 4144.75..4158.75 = 1.14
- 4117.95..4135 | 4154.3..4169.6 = 1.02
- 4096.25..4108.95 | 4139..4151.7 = 1.18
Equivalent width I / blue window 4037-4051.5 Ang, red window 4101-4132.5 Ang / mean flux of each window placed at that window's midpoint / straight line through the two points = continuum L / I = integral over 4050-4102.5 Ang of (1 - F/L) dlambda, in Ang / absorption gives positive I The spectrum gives 3.8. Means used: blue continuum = 28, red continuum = 24.7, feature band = 24.7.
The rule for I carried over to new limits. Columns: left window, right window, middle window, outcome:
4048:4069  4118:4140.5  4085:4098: 0.8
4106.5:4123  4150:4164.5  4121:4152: 0.8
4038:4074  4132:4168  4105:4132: 0.7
